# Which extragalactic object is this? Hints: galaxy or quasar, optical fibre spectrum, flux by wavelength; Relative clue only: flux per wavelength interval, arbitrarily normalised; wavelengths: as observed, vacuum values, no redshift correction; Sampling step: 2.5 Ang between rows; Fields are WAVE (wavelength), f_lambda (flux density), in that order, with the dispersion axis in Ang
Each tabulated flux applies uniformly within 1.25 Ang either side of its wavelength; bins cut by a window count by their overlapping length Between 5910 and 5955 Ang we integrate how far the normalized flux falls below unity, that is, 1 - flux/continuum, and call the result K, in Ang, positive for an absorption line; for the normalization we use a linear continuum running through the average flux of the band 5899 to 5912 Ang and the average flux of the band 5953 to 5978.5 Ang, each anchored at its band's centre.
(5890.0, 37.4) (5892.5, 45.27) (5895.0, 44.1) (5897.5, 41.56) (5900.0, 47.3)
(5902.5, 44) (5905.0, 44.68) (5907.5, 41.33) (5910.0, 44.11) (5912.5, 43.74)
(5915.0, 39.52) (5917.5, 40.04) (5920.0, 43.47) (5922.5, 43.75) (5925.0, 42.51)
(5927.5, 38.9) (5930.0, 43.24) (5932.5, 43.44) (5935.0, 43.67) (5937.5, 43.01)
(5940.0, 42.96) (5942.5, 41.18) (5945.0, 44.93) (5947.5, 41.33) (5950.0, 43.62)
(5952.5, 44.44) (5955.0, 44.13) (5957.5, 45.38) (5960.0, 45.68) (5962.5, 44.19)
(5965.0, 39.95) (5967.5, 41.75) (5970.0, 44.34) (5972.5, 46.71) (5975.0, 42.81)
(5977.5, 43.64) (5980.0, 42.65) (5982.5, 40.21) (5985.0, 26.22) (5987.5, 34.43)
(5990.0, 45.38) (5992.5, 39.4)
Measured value 1.4 Ang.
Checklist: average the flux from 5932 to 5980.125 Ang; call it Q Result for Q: 43.5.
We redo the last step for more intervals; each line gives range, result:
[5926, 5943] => 42.4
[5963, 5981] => 43.2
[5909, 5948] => 42.5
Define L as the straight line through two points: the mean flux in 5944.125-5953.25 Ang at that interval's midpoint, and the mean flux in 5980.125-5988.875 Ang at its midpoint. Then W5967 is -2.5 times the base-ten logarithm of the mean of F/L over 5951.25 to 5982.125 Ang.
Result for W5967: -0.12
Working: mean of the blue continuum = 43.5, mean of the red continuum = 34.9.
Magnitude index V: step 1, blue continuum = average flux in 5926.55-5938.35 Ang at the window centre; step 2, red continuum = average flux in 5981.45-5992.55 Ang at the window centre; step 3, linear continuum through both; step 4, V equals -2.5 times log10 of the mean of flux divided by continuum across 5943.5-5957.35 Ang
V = -0.08 mag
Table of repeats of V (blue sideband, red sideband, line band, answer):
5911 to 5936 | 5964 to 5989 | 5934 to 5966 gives -0.056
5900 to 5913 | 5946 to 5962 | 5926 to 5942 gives 0.039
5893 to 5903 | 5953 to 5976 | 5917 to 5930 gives 0.055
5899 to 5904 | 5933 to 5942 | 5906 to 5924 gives 0.057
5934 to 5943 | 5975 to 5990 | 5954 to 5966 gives -0.082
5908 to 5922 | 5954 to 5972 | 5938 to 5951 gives 0.009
